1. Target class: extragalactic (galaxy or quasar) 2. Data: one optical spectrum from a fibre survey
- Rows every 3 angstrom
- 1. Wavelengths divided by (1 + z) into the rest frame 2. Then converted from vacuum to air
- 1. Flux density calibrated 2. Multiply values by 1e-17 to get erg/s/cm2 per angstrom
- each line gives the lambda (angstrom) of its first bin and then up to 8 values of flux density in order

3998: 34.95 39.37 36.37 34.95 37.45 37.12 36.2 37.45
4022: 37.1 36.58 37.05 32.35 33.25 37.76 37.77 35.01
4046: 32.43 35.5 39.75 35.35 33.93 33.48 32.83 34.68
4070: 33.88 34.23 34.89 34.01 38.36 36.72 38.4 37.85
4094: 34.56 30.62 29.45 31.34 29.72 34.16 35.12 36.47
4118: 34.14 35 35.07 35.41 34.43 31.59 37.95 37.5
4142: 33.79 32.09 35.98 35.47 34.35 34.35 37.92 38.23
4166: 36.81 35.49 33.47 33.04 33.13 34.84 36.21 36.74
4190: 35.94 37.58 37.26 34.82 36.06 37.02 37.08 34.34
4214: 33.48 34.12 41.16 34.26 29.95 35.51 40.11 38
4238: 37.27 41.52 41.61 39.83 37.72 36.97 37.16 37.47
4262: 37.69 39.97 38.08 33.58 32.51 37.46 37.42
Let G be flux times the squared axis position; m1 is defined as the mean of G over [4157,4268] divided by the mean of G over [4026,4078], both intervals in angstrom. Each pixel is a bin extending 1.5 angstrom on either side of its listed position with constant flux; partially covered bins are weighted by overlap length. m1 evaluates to 1.13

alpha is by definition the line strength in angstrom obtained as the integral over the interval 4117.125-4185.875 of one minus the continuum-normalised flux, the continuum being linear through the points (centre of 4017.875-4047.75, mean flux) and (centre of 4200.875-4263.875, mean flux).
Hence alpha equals 2.70 angstrom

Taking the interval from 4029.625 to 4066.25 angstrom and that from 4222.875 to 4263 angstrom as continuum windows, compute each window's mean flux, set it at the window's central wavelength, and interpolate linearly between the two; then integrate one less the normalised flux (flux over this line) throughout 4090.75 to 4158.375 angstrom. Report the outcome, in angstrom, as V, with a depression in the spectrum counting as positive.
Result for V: 3.53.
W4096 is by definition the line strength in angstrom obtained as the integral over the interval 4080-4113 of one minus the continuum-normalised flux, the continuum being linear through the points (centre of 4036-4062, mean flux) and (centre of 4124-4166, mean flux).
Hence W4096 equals 1.2 angstrom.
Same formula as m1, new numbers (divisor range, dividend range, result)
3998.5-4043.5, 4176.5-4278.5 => 1.11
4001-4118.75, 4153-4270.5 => 1.12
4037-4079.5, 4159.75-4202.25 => 1.09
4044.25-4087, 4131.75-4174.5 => 1.05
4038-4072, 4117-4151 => 1.04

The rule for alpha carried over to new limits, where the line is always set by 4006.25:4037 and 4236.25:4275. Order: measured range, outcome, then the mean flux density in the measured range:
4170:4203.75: 1.8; 35.4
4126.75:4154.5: 1.6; 34.8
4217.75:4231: 0.8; 35.3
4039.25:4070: 1.2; 34.9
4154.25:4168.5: 0.2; 36.5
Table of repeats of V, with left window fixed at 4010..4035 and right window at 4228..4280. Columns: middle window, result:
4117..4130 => 0.7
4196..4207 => 0.4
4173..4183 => 0.9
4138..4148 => 0.7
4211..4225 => 0.8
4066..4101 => 1.5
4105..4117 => 0.9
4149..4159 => 0.6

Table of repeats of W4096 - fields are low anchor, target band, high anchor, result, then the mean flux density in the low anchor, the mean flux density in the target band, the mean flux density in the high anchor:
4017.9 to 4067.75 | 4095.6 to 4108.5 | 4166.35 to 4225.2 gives 1.8 angstrom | 35.4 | 30.6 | 35.5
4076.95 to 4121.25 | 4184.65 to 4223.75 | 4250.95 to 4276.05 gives -0.3 angstrom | 34.4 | 36.2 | 36.7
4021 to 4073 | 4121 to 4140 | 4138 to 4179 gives -0.1 angstrom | 35.2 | 35.2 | 35.1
